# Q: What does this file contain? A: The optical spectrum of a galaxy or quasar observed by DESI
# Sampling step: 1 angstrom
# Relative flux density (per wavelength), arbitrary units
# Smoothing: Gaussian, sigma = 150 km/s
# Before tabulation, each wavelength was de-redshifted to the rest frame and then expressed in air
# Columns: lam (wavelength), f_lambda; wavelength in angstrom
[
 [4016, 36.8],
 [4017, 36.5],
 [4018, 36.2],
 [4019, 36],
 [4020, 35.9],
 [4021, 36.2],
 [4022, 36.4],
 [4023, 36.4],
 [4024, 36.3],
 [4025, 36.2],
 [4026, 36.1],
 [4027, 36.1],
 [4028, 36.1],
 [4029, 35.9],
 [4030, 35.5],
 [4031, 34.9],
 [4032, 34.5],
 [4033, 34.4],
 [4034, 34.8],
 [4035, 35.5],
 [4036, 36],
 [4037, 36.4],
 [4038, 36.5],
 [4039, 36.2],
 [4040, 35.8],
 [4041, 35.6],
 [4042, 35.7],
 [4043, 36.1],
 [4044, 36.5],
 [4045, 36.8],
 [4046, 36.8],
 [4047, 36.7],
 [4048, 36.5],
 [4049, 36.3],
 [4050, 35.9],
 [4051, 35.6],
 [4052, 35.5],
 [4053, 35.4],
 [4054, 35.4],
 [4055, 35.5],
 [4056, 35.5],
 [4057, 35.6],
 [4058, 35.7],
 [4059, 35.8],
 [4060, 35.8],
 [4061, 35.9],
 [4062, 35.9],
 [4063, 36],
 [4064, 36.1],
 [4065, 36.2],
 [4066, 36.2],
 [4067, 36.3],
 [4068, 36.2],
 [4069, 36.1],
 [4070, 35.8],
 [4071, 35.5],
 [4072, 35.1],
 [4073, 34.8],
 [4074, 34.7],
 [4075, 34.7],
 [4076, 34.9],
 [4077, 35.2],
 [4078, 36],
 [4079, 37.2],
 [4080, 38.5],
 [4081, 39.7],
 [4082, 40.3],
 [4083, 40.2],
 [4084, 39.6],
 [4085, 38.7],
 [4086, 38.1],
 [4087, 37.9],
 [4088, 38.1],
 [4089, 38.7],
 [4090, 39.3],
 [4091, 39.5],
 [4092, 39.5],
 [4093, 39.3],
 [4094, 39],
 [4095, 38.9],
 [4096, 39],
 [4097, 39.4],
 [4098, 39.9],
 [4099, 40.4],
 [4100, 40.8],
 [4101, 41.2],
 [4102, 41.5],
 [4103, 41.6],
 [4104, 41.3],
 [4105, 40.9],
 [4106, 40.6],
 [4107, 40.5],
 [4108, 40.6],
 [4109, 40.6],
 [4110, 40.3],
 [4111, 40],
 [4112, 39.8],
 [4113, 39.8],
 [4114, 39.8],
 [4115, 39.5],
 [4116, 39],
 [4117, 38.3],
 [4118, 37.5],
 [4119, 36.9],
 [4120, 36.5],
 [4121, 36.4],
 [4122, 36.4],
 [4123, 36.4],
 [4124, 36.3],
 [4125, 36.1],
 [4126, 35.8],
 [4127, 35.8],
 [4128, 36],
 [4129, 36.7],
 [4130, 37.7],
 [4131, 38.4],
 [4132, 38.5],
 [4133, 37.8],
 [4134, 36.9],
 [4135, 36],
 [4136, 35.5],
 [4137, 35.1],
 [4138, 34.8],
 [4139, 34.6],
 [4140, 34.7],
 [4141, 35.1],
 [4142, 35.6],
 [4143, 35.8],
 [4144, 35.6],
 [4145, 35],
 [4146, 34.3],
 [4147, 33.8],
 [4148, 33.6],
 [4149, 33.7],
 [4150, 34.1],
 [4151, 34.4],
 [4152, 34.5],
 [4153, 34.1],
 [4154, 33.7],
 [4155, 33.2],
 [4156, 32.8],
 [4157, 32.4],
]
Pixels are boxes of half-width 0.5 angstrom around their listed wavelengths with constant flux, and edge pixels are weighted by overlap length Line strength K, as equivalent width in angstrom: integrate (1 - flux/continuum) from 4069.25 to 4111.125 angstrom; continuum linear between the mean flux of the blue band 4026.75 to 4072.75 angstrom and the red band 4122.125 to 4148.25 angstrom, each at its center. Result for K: -3.36 angstrom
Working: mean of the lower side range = 35.8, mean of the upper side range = 35.9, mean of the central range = 38.7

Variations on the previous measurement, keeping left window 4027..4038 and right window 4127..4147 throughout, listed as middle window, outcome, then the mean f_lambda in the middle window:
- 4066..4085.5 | -0.6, 36.8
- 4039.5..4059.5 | -0.2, 35.9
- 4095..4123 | -2.9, 39.5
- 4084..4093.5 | -0.8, 38.8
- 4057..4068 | -0.1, 36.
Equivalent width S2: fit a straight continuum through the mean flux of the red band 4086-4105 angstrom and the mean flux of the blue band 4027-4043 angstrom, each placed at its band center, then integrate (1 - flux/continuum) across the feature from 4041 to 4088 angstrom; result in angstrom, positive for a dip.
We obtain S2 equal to 1.5 angstrom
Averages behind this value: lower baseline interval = 35.6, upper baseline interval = 39.7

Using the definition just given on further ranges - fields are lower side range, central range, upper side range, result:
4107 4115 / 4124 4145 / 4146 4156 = 0.2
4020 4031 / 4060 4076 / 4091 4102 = 1.1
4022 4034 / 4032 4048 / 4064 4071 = -0.1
